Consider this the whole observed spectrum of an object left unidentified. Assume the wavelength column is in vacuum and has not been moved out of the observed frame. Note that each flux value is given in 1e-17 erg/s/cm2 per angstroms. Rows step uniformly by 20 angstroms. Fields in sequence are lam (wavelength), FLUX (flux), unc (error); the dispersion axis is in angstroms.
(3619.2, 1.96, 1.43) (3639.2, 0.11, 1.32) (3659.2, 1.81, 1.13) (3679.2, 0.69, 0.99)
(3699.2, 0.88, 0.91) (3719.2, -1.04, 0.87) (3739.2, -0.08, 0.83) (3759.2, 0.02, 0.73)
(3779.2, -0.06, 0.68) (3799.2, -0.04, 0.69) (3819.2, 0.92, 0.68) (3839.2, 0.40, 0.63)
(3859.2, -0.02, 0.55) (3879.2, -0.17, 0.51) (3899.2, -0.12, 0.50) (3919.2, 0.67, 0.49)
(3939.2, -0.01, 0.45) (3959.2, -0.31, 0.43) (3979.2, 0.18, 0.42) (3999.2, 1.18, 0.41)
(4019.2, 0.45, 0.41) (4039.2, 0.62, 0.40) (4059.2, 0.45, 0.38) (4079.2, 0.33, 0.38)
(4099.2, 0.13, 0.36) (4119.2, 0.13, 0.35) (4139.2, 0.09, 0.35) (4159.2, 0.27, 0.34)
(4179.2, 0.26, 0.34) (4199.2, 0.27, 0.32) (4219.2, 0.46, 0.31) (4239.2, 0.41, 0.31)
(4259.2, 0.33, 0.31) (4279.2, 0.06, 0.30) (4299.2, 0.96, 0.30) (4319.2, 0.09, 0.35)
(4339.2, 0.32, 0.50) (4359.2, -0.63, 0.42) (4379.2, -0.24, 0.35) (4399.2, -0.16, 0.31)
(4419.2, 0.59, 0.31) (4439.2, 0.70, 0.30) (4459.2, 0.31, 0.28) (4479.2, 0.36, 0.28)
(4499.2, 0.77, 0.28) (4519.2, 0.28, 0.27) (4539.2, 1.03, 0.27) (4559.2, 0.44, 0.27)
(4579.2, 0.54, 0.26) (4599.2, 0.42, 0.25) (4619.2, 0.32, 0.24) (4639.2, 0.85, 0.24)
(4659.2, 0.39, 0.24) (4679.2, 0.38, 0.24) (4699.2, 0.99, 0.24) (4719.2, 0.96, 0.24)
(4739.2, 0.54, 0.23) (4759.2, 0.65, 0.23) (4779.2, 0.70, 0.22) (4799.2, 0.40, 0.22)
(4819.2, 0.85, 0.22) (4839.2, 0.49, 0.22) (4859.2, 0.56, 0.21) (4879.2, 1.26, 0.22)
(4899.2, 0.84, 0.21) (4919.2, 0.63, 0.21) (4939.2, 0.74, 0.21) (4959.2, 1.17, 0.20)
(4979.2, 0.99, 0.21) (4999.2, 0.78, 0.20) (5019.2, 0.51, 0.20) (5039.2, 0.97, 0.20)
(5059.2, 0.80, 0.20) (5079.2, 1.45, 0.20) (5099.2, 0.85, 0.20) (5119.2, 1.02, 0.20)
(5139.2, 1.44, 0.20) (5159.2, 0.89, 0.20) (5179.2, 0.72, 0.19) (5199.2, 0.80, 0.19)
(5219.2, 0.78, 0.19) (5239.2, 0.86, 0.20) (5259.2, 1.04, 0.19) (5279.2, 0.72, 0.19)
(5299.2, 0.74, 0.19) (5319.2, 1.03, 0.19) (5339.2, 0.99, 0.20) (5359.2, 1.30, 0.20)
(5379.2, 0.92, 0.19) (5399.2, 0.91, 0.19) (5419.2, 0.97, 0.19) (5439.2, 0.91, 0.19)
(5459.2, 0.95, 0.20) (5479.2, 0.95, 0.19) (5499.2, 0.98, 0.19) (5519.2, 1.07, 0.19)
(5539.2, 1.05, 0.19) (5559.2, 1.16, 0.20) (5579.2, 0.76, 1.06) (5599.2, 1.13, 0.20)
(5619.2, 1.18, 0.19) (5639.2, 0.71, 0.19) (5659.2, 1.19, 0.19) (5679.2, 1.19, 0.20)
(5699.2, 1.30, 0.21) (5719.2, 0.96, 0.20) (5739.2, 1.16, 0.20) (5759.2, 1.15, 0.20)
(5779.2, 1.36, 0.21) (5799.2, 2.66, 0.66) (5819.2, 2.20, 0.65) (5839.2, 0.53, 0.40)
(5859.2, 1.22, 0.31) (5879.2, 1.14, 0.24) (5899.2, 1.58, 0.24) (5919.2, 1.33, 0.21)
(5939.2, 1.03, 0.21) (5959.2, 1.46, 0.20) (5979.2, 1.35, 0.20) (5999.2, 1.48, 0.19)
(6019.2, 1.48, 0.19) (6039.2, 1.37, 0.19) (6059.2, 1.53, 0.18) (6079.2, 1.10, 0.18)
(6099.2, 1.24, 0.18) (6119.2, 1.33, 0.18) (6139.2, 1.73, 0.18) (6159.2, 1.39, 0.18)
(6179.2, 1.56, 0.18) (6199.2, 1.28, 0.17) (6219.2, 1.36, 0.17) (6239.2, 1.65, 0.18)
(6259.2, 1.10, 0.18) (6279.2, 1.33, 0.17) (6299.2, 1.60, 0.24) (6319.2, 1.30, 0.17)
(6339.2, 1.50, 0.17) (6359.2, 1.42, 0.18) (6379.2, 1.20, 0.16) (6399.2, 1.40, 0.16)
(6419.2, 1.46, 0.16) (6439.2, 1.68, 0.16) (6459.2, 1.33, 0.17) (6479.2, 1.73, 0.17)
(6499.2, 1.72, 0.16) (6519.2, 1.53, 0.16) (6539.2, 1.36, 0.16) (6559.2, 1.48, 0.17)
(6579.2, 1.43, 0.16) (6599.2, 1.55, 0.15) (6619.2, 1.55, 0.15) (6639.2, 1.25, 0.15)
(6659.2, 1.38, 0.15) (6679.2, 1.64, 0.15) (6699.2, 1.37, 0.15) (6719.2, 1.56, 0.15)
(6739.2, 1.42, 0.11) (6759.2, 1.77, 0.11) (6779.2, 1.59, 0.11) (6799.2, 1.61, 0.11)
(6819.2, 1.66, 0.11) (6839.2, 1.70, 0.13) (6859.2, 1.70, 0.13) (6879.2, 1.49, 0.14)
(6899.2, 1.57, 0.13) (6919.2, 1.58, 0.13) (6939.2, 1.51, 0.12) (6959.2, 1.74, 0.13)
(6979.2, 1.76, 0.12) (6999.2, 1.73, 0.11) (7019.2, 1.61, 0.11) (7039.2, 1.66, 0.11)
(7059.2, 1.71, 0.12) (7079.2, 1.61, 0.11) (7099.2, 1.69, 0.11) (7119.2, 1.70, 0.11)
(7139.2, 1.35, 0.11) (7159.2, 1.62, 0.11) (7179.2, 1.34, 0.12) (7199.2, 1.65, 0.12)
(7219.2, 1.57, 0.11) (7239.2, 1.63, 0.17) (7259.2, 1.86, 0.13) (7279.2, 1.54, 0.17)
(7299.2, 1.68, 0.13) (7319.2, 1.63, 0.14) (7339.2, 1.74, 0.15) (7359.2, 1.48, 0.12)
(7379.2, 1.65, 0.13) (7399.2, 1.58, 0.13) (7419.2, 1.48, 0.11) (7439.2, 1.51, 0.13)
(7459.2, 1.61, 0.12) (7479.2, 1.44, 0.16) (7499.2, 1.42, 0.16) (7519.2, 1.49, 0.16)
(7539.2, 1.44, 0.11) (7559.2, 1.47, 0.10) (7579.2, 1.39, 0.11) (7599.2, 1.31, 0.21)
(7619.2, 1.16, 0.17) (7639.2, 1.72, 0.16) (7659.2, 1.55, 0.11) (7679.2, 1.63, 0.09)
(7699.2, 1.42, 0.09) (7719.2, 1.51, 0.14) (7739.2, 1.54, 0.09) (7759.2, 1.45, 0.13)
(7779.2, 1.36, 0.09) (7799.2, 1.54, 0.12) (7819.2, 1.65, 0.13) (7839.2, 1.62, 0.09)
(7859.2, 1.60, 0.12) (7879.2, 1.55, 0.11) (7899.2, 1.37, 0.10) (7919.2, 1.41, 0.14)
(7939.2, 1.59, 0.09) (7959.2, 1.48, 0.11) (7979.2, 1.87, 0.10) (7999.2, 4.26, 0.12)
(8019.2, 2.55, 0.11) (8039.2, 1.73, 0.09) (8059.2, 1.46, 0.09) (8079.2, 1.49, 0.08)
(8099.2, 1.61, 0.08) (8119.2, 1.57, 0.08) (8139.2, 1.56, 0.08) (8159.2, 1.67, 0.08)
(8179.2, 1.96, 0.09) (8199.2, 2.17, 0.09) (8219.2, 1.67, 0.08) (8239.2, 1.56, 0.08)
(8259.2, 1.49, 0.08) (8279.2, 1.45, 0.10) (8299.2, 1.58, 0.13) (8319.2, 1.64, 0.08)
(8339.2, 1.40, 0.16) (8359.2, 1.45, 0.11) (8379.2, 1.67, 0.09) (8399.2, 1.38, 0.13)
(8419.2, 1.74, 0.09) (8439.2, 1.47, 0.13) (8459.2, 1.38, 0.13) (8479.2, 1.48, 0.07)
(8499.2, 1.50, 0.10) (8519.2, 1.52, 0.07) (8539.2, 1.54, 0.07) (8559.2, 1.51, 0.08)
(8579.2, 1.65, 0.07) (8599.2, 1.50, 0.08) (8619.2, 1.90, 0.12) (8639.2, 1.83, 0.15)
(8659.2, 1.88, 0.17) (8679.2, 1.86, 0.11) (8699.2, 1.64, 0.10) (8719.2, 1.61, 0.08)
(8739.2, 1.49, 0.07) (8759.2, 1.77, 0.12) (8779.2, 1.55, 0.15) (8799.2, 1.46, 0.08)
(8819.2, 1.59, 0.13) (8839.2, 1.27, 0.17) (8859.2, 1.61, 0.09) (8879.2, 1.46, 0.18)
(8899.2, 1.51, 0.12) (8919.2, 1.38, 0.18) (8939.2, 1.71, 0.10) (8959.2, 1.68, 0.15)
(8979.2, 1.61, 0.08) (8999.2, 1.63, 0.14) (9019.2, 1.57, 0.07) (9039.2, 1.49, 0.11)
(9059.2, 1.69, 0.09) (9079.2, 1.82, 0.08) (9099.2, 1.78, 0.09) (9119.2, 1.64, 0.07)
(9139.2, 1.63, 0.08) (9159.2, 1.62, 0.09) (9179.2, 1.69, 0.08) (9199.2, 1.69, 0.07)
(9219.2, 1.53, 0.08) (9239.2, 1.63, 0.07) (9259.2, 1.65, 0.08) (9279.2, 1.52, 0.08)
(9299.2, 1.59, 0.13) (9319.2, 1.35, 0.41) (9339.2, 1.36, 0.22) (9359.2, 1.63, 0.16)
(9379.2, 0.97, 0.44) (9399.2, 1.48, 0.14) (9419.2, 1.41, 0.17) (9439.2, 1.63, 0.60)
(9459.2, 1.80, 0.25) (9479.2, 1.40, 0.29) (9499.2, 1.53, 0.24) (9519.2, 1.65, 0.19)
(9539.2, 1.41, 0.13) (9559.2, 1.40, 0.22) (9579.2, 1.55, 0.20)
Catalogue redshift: 0.219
